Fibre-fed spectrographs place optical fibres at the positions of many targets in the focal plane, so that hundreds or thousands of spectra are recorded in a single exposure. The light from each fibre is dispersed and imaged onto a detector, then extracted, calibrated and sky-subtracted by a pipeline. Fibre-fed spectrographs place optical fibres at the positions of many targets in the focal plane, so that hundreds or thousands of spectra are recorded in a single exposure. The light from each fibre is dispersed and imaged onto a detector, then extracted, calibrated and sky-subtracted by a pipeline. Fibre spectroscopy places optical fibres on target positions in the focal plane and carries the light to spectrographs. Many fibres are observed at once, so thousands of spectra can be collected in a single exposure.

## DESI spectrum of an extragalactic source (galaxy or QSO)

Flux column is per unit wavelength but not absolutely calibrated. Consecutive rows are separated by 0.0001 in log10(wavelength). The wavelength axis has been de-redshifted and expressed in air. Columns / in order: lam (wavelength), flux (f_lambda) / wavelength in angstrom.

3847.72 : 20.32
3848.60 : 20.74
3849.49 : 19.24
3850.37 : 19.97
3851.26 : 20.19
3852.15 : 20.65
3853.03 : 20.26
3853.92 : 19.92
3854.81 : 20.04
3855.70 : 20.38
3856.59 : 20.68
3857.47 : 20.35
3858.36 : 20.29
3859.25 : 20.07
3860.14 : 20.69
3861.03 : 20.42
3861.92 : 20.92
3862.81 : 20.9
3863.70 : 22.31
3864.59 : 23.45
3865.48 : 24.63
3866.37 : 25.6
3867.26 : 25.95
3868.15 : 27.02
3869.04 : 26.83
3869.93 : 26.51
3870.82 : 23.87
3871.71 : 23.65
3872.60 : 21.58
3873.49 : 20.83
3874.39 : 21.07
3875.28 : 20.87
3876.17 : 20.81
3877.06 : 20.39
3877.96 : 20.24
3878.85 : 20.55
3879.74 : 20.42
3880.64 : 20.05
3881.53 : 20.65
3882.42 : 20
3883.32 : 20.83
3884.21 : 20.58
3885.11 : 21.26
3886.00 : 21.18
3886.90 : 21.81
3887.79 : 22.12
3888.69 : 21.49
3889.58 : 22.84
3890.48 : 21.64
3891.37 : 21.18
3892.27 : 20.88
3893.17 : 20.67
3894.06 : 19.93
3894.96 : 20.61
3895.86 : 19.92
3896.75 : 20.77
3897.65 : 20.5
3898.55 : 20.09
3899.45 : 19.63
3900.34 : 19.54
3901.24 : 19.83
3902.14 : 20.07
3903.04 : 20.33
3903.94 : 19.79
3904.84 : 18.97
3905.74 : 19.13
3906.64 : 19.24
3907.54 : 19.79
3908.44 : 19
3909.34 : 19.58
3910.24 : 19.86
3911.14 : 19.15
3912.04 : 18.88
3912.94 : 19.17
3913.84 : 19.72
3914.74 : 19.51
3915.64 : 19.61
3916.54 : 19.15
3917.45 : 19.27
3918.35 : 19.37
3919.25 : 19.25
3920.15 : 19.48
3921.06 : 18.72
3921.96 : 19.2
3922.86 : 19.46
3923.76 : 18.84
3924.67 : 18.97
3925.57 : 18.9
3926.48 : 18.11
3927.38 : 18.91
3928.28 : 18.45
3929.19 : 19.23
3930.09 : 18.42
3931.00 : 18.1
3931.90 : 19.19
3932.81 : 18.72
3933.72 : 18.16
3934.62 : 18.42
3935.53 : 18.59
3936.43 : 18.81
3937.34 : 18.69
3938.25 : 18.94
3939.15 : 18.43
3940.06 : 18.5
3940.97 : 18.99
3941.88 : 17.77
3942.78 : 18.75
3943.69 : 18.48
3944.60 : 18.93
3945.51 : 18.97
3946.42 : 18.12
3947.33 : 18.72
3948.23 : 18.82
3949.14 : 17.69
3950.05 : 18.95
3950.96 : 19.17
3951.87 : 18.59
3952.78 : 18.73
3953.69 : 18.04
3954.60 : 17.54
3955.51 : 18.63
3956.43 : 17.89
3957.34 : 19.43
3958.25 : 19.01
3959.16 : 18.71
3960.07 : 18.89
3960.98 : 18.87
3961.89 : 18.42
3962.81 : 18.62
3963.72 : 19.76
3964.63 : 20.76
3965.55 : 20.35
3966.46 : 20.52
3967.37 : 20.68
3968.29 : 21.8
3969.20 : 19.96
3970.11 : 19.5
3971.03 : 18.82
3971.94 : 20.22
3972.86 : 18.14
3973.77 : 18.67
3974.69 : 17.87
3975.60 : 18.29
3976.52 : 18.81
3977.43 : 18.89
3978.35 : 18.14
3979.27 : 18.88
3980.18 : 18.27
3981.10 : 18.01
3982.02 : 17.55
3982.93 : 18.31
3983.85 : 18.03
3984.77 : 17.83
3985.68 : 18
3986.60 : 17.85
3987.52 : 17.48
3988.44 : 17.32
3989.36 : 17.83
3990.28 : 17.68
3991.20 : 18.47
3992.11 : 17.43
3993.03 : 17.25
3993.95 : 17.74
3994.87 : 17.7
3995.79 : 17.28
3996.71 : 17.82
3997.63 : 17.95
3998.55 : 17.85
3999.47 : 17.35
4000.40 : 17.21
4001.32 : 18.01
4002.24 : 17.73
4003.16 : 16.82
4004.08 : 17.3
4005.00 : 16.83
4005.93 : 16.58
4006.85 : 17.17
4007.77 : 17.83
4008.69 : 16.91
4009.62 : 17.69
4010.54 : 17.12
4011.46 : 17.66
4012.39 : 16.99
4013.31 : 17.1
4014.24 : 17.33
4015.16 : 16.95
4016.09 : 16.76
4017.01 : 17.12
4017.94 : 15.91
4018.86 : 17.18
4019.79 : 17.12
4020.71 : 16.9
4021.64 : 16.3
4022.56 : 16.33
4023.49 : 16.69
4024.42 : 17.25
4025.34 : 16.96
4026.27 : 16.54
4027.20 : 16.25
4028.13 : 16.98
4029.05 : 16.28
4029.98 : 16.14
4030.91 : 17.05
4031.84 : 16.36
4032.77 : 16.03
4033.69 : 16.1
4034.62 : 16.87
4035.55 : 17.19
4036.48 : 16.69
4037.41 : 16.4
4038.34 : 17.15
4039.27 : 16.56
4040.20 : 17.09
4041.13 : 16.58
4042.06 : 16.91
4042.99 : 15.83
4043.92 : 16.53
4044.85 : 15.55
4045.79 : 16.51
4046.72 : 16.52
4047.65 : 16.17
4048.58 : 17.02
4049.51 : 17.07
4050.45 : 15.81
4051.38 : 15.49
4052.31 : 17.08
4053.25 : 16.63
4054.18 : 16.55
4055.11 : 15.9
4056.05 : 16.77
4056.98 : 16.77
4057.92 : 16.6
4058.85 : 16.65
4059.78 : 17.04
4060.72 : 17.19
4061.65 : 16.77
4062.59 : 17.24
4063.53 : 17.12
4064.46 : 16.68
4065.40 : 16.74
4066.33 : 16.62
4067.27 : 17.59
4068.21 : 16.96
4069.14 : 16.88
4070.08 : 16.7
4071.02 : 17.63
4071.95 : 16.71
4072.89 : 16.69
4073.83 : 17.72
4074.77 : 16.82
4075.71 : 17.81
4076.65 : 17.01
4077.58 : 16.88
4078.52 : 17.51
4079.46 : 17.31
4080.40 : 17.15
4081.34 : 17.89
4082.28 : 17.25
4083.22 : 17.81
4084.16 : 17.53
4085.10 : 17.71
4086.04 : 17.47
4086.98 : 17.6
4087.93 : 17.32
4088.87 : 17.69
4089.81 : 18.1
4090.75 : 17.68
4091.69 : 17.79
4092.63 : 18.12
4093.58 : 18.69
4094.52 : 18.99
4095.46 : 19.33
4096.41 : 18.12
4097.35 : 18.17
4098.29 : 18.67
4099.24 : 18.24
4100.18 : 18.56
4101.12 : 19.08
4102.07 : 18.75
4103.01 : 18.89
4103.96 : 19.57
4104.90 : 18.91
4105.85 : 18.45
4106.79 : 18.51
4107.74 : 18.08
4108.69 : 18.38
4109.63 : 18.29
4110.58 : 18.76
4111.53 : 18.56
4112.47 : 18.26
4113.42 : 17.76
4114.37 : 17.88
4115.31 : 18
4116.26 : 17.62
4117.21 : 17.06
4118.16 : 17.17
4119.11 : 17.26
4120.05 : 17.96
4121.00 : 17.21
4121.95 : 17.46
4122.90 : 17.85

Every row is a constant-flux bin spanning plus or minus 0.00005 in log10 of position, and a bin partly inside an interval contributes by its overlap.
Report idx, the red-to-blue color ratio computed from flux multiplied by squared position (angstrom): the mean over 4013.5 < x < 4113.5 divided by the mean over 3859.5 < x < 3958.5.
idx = 0.93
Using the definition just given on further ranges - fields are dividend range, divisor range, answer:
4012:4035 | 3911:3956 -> 0.93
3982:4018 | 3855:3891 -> 0.85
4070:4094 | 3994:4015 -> 1.05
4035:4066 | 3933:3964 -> 0.94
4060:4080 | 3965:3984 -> 0.94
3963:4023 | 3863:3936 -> 0.92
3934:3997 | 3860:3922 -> 0.92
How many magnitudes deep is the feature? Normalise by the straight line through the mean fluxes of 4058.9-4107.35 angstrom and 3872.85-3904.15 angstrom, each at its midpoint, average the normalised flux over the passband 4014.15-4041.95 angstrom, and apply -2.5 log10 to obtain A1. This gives 0.11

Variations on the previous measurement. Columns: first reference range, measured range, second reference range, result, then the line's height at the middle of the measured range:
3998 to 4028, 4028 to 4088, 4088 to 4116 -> 0.06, 17.7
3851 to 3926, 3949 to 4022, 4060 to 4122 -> 0.07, 19.3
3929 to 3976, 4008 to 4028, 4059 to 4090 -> 0.07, 18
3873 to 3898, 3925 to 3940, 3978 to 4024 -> 0.05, 19.5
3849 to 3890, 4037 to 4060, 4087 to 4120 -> 0.15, 19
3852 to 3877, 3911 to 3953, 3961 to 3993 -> 0.07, 20.1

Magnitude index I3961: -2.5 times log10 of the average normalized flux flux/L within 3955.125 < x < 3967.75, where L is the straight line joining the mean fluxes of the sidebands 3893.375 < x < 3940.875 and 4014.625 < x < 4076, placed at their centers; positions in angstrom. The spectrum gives -0.05 mag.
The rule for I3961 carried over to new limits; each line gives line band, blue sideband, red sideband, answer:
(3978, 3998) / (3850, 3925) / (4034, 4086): 0.04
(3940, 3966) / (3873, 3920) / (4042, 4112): 0.03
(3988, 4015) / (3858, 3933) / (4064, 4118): 0.10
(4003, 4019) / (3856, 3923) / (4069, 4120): 0.12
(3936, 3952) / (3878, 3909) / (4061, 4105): 0.06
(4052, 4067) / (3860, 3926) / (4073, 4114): 0.11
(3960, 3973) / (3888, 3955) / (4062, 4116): -0.05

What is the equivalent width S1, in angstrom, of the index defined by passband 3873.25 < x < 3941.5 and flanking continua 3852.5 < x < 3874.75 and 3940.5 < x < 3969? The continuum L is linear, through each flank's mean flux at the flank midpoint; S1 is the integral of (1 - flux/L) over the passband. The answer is 3.2 angstrom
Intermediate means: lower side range 22.3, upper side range 19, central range 19.8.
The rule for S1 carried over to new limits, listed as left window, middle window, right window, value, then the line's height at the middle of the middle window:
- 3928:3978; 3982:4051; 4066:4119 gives 5.2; 18.4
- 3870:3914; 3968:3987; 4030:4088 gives 0.0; 18.7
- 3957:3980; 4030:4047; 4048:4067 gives 0.7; 17.2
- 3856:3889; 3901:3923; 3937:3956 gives 0.8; 20.1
